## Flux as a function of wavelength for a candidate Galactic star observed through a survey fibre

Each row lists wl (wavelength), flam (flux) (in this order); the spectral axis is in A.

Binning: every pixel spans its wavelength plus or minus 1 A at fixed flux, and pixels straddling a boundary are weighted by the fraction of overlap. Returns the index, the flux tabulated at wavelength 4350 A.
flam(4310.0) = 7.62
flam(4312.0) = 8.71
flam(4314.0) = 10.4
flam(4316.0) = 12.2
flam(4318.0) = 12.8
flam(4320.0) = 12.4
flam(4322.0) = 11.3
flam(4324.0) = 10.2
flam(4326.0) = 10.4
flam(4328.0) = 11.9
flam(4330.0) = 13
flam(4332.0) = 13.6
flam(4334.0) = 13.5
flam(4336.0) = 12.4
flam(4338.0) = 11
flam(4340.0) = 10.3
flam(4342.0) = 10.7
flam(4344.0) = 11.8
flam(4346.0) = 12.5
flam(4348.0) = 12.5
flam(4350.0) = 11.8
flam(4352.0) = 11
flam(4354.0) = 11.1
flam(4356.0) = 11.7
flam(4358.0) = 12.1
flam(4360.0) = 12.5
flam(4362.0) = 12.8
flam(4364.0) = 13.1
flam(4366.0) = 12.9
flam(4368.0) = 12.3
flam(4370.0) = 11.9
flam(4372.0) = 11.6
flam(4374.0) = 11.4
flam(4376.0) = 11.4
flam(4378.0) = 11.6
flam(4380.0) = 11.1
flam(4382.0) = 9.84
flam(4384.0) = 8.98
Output 11.8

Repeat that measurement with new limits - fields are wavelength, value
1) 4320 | 12.4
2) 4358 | 12.1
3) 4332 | 13.6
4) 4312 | 8.71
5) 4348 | 12.5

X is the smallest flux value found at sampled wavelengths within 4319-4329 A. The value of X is 10.2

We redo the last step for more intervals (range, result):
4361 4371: 11.9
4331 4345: 10.3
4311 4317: 8.71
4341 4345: 10.7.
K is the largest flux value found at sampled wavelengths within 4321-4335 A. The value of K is 13.6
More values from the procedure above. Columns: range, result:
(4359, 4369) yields 13.1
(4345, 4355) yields 12.5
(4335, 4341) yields 12.4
